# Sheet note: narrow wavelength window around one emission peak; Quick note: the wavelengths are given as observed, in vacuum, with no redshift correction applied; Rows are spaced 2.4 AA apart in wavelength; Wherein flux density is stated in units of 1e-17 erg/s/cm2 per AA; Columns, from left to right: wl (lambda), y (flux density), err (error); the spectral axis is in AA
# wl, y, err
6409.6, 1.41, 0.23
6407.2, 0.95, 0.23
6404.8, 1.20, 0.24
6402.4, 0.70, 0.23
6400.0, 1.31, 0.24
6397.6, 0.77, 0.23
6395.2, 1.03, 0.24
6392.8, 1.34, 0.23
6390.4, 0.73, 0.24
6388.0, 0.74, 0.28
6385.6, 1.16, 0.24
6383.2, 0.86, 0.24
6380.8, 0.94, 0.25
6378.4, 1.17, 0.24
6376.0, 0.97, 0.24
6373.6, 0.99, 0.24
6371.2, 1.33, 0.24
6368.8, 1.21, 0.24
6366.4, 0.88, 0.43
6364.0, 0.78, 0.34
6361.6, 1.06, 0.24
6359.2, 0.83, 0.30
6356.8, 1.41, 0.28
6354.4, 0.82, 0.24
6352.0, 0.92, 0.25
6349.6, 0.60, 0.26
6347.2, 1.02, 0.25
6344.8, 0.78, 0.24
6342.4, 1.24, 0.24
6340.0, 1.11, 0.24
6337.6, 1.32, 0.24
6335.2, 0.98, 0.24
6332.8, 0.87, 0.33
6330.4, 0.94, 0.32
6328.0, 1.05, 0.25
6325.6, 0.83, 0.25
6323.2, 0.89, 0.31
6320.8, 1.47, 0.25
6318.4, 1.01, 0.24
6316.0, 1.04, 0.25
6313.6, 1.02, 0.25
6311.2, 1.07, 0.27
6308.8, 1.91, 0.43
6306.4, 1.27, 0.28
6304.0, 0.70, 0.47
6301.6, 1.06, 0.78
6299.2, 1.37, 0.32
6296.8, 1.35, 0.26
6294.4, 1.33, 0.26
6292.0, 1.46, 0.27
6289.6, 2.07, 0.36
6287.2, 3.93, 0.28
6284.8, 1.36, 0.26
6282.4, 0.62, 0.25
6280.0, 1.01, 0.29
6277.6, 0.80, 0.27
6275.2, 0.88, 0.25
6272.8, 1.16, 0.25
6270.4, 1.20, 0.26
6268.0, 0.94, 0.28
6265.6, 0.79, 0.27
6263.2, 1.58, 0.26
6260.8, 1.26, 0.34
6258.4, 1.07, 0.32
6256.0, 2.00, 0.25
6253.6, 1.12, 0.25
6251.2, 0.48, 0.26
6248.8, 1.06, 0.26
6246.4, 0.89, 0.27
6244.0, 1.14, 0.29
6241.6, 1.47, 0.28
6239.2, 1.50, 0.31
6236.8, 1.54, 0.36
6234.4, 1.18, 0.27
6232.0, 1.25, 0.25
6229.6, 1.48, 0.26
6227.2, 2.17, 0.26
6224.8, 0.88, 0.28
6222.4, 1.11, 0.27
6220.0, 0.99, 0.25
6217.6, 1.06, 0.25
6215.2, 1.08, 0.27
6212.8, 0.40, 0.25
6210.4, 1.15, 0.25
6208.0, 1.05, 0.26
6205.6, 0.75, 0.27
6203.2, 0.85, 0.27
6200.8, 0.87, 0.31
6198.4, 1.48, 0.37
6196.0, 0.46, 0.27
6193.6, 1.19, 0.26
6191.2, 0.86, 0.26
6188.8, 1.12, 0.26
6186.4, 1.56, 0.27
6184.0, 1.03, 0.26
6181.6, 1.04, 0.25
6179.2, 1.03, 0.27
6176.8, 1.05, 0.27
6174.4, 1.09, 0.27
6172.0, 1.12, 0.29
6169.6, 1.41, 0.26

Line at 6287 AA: [O III]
